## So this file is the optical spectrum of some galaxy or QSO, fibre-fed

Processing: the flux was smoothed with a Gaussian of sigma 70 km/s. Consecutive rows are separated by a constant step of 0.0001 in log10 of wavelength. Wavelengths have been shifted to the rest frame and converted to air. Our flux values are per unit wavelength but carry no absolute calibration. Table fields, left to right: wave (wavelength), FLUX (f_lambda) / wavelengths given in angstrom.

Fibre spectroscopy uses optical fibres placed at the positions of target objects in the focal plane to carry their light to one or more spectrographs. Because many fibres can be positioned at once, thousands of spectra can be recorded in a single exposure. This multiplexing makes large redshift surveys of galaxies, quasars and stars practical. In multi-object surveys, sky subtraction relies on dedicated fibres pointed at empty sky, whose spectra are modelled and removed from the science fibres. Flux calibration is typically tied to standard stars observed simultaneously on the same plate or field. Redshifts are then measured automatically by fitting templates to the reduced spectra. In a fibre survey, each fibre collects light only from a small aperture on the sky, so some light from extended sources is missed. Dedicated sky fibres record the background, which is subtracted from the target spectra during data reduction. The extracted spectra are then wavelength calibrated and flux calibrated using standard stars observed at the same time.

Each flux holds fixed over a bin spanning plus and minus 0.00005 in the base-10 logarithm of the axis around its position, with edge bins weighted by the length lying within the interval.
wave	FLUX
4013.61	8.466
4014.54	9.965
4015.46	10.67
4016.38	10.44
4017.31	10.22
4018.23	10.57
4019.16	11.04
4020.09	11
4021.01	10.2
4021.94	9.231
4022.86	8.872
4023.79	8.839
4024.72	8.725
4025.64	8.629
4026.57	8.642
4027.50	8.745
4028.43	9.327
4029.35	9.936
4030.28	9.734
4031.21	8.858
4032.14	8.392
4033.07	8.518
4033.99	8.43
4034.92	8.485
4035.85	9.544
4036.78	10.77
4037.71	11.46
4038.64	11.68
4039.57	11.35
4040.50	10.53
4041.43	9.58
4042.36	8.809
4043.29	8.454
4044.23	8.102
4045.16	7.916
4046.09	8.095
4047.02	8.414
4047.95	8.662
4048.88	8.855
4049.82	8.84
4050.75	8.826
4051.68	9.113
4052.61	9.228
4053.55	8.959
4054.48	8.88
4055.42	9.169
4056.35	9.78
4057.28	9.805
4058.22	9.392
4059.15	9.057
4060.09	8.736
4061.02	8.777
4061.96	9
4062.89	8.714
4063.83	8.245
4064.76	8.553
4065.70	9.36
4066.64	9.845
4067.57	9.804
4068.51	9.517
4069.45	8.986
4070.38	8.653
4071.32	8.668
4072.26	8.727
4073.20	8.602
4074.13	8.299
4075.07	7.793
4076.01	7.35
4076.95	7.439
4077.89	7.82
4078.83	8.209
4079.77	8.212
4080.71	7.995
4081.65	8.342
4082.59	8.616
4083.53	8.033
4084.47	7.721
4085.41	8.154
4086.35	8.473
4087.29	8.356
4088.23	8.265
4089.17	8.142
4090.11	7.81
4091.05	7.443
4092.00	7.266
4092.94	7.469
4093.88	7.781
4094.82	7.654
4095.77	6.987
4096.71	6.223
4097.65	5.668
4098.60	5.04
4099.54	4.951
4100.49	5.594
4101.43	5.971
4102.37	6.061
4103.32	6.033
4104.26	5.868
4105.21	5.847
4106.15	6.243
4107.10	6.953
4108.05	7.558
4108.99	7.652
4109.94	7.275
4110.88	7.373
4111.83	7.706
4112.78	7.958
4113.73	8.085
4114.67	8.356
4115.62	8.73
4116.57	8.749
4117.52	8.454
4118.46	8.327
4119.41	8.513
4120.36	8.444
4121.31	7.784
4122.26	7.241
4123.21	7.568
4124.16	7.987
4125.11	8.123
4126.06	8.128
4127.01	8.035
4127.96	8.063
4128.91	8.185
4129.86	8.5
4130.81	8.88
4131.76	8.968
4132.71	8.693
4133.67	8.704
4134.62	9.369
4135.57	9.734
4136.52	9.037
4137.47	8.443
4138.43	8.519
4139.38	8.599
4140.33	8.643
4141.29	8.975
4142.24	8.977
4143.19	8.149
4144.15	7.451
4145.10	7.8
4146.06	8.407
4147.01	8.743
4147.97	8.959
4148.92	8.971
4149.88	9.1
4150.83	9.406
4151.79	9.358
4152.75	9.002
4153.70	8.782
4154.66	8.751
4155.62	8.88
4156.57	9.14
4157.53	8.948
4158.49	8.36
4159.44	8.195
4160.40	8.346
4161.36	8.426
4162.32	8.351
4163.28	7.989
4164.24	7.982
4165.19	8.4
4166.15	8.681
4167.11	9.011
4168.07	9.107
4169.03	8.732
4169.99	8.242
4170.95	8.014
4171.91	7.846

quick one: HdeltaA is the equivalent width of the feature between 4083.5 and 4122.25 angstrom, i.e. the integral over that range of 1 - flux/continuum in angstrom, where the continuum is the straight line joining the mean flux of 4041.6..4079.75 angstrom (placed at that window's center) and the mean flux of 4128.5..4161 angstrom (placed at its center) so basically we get 6.2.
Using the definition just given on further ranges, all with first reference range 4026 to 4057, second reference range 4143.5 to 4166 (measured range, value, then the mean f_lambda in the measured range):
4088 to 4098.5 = 2.00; 7.23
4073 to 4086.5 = 1.43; 8.05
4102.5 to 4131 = 3.49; 7.72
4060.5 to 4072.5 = 0.11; 8.99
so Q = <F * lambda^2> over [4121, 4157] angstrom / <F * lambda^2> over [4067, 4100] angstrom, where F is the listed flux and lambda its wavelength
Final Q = 1.12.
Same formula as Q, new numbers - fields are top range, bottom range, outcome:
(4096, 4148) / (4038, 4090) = 0.91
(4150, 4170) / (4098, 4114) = 1.36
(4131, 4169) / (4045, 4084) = 1.04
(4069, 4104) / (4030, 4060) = 0.83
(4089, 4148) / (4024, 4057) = 0.88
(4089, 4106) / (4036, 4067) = 0.72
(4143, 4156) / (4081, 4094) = 1.12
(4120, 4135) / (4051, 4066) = 0.95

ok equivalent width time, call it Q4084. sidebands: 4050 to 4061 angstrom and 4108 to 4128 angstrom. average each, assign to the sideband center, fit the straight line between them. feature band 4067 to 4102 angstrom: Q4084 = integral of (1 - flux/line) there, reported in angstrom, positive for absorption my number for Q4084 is 3.7 angstrom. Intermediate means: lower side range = 9.16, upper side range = 8.01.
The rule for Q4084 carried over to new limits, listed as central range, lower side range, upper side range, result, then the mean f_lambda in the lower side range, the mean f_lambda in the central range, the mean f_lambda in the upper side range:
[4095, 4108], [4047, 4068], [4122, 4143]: 4.0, 9.06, 6.04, 8.53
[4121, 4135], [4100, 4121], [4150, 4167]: -0.8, 7.36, 8.28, 8.67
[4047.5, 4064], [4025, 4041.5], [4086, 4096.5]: -0.3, 9.58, 9.01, 7.74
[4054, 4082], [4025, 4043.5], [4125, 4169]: 1.6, 9.5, 8.72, 8.64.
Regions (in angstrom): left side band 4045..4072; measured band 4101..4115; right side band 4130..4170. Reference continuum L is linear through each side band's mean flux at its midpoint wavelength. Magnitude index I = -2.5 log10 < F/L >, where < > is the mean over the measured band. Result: 0.25 mag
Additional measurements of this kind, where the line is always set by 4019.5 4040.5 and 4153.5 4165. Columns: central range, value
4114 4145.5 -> 0.04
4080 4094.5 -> 0.14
